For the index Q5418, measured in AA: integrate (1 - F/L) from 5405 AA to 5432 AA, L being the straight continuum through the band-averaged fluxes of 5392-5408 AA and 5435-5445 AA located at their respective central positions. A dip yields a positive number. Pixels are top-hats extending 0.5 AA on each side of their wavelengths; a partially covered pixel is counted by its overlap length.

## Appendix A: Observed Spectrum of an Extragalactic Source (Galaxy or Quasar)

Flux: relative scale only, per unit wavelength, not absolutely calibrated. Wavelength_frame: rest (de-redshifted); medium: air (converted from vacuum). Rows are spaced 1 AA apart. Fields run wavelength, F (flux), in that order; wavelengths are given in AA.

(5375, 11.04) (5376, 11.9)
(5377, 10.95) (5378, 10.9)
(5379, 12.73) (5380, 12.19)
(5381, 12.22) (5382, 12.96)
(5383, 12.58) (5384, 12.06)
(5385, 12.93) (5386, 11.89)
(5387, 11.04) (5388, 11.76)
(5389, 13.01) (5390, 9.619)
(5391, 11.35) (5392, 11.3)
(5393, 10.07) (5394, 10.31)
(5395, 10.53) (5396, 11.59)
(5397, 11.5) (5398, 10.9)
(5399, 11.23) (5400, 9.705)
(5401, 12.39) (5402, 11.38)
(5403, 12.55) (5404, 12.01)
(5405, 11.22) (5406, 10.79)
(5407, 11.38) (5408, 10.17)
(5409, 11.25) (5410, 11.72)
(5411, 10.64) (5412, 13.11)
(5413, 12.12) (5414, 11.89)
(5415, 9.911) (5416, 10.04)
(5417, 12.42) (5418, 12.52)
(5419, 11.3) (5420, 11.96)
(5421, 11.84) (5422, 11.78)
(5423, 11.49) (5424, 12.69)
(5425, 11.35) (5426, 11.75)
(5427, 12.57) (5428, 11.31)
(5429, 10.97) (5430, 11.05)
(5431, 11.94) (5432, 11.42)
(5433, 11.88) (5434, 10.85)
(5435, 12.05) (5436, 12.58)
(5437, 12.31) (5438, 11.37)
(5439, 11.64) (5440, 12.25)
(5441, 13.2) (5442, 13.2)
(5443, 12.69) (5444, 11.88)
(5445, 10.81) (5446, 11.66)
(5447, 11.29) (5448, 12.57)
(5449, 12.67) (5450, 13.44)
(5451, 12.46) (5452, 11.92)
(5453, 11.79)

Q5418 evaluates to 0.3 AA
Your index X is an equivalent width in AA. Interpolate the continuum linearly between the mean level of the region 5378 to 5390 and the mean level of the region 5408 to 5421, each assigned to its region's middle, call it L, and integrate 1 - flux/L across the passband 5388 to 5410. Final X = 1.2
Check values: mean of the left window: 12.1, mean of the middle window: 11.2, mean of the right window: 11.5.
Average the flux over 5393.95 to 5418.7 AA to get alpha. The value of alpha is 11.3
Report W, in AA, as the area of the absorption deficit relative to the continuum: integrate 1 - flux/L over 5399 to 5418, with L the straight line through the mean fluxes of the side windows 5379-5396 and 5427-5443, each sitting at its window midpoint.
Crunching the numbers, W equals 0.6 AA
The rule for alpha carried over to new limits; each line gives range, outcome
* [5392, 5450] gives 11.6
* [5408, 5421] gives 11.5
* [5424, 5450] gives 11.9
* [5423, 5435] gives 11.6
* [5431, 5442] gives 12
